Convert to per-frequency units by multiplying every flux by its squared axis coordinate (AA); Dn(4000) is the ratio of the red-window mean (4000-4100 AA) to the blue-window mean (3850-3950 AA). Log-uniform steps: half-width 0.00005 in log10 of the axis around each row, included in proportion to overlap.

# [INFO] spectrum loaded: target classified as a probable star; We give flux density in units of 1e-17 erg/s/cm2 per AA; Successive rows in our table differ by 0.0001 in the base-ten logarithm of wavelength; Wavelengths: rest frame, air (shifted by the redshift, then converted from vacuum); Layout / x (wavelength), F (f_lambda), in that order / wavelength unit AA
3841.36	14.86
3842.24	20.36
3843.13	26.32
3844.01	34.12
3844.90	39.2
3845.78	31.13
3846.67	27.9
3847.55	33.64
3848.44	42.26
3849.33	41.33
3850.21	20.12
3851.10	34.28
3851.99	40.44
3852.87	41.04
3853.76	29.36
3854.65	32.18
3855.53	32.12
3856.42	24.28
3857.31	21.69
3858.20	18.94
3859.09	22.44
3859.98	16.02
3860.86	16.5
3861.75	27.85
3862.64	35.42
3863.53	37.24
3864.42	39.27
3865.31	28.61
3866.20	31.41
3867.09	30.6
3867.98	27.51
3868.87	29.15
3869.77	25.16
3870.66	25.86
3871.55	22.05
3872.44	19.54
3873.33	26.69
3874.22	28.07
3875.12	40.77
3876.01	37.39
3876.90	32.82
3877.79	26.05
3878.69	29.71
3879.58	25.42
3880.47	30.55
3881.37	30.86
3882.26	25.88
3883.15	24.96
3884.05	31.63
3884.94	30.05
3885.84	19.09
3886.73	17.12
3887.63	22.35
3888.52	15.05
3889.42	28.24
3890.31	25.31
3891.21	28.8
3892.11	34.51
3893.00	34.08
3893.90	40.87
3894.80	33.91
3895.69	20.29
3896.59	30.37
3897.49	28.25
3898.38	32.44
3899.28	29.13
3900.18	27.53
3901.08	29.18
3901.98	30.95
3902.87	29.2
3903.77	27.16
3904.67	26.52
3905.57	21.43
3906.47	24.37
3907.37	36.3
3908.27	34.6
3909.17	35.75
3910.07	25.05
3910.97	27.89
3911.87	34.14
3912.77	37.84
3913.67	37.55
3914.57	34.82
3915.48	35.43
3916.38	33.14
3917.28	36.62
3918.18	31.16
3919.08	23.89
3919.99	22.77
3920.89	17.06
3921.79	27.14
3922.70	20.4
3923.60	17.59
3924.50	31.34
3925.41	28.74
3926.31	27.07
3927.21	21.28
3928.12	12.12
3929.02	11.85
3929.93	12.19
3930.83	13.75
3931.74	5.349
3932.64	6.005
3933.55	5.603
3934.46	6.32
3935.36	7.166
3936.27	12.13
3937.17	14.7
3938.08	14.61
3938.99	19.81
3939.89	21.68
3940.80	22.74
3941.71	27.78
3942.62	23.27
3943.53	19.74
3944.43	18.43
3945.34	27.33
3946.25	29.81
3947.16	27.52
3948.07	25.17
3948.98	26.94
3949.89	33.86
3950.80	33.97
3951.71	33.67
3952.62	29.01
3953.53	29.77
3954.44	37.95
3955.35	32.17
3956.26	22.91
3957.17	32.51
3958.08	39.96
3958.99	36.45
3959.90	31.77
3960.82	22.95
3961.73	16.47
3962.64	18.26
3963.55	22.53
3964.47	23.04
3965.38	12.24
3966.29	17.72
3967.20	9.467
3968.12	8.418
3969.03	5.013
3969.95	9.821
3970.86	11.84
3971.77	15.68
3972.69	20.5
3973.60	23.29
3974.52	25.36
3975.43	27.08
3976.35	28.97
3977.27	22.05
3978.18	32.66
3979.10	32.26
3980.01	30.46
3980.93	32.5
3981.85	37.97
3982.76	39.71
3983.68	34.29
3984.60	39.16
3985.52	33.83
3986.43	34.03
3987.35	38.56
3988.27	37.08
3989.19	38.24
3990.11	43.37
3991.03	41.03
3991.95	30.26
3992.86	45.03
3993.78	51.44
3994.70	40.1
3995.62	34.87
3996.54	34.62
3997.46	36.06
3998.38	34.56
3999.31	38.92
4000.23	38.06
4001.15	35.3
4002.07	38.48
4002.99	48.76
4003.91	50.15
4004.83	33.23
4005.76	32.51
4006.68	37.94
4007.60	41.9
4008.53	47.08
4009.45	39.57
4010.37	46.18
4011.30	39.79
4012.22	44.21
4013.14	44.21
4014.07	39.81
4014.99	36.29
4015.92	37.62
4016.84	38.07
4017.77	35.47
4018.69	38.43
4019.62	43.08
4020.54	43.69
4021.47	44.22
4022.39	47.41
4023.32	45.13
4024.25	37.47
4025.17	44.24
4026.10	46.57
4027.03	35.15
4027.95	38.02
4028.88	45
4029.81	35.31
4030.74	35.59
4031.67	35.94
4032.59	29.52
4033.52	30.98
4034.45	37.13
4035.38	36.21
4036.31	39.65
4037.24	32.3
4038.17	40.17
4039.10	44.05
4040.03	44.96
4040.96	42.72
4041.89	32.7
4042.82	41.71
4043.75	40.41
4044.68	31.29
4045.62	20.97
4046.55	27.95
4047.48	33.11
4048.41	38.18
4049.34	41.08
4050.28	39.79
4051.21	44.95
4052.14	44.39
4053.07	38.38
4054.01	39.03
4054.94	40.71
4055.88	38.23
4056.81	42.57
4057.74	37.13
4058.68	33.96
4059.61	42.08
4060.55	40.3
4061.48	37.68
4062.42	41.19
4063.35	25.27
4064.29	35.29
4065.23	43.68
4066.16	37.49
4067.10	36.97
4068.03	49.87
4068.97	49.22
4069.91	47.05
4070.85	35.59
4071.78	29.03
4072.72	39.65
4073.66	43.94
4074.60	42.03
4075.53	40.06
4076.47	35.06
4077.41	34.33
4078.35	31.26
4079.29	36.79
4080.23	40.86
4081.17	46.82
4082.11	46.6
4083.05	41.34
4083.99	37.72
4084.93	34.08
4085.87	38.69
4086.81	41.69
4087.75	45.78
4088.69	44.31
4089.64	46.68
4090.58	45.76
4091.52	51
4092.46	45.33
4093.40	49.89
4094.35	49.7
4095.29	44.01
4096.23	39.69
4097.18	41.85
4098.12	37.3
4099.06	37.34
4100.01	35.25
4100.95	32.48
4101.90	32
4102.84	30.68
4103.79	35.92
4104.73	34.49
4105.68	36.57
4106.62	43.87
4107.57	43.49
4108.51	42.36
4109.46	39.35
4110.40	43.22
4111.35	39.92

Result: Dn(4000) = 1.6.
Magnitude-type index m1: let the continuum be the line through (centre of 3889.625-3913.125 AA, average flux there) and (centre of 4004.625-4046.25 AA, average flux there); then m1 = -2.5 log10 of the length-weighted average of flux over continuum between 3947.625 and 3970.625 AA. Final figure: 0.37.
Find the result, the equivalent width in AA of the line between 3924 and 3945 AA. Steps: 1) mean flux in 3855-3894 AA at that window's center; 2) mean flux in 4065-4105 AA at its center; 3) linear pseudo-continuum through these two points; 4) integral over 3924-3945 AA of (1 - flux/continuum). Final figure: 9.7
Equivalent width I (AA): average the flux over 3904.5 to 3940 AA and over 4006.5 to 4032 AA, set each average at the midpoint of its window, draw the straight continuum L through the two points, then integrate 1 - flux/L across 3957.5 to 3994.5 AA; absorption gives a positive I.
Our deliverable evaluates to 5.6 AA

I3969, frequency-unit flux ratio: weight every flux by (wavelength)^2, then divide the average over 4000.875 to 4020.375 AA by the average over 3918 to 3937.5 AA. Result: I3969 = 2.5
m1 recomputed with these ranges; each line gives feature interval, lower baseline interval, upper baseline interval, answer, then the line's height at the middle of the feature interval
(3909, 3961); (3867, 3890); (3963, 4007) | 0.18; 29.1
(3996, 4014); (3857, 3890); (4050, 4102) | -0.12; 35.7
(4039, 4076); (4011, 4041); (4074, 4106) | 0.03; 39.9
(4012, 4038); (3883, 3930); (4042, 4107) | -0.10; 35.9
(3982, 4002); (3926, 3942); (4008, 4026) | -0.14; 33.5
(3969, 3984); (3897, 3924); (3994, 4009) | 0.38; 36.4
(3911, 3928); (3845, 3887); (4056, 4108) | 0.12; 31.8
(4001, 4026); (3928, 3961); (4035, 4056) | -0.24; 33.1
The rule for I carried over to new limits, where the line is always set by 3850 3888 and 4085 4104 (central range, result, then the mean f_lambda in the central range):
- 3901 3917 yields -0.4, 31.3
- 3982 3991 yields -0.7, 37.8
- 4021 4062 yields -0.5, 38.5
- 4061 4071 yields -0.1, 40.1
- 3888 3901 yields 0.2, 29.2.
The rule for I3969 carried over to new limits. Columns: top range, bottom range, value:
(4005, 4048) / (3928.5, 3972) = 1.95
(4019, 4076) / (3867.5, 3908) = 1.50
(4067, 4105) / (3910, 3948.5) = 1.98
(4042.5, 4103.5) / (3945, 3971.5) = 1.72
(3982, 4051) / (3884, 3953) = 1.62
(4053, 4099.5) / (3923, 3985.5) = 1.88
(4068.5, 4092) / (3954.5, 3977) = 2.00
